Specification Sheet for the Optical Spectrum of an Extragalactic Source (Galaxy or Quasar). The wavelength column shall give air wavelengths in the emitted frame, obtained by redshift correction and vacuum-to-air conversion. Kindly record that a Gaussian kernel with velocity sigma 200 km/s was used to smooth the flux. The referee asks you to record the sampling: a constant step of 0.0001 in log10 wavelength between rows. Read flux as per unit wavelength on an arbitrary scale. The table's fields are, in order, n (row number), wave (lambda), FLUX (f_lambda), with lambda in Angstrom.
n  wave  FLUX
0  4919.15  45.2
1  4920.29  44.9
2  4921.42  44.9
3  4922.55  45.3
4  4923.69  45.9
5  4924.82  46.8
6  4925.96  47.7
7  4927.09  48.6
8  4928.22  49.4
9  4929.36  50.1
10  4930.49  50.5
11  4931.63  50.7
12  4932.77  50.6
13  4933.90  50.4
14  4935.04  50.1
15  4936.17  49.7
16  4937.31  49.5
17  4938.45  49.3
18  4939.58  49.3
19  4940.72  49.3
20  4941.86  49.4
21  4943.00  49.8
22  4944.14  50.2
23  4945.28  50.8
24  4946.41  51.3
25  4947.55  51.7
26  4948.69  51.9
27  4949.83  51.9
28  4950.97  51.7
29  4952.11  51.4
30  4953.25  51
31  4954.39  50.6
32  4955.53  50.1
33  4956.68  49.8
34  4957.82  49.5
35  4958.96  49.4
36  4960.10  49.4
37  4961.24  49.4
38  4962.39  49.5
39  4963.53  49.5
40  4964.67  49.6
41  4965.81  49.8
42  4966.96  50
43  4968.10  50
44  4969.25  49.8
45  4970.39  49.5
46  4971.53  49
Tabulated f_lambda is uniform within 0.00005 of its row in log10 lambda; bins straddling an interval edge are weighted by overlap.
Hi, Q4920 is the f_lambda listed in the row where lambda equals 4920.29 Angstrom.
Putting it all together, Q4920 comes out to 44.9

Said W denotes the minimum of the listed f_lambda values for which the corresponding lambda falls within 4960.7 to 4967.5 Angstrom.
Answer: 49.4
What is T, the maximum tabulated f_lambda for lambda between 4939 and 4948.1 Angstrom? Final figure 51.7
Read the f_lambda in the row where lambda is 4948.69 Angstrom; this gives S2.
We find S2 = 51.9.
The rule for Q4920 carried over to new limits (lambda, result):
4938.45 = 49.3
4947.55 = 51.7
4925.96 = 47.7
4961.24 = 49.4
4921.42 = 44.9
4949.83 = 51.9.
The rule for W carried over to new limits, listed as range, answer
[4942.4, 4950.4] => 49.8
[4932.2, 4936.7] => 49.7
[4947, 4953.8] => 51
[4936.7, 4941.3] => 49.3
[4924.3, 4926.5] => 46.8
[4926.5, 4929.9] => 48.6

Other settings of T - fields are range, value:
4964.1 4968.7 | 50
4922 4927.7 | 48.6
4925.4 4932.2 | 50.7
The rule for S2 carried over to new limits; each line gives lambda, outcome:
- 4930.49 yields 50.5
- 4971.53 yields 49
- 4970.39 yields 49.5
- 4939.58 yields 49.3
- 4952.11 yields 51.4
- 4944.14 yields 50.2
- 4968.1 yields 50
